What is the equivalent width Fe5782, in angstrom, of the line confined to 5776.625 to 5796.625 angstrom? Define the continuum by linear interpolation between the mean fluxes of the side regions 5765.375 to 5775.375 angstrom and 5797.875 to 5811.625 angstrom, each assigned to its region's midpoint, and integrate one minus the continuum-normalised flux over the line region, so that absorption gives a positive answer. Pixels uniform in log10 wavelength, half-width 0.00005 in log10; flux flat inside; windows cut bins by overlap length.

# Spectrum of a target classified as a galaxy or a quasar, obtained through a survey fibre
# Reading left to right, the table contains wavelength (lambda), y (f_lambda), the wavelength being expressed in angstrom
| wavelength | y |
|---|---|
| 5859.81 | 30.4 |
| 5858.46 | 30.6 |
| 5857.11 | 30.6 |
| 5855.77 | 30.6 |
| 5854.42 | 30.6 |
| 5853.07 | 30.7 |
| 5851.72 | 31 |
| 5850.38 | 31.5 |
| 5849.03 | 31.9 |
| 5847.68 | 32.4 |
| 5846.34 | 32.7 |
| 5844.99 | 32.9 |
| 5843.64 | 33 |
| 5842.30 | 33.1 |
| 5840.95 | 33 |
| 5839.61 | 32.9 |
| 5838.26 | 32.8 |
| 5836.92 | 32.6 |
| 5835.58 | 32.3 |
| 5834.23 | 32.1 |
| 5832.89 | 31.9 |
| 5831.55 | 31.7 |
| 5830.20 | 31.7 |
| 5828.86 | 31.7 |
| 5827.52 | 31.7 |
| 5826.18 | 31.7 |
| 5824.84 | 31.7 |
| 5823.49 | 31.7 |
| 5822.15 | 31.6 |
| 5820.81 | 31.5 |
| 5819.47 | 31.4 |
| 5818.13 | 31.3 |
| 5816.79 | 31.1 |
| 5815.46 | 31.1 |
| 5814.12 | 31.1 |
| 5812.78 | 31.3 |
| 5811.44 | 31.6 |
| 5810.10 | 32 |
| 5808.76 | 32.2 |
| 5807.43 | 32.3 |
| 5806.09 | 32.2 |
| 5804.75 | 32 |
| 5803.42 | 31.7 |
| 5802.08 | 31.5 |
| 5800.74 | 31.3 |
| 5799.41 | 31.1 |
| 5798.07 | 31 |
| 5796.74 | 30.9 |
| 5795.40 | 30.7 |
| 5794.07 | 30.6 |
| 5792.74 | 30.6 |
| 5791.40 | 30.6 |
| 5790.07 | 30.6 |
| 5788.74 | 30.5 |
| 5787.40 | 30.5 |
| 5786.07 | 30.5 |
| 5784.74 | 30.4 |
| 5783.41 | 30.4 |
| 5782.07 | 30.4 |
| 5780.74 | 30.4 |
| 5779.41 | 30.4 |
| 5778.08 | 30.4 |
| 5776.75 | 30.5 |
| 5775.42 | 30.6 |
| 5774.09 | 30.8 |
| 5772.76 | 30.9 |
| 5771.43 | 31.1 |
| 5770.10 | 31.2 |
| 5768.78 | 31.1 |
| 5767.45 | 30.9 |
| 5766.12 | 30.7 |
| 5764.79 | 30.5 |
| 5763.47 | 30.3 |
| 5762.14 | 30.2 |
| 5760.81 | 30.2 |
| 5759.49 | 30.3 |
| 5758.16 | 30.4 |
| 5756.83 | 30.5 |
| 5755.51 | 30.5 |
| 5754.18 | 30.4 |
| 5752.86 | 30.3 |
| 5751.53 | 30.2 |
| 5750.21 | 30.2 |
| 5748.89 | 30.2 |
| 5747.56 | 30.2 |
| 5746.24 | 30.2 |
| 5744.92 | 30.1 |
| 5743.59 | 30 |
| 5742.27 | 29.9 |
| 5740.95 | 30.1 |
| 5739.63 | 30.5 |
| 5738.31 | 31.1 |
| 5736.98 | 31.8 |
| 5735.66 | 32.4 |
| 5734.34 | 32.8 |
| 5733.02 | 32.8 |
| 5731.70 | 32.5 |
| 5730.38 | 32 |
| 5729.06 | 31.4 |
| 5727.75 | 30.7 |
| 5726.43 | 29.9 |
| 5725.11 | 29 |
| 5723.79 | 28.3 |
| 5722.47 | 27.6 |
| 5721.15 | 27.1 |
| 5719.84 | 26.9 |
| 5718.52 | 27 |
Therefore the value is 0.5 angstrom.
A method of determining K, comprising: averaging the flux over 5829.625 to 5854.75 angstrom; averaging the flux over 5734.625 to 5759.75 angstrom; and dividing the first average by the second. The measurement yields 1.05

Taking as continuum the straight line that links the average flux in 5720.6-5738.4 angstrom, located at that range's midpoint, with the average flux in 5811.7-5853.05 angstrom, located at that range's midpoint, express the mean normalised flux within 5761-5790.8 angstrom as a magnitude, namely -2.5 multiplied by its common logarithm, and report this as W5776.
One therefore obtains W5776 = 0.022 mag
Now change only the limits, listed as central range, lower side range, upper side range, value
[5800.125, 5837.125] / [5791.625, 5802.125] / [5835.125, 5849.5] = 0.00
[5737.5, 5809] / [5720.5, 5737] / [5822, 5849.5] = 0.02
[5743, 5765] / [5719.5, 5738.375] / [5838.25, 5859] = 0.02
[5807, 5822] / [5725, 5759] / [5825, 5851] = 0.01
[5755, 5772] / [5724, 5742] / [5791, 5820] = 0.02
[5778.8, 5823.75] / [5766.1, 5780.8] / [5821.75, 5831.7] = 0.00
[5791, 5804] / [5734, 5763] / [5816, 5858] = 0.01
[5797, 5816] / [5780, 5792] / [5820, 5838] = -0.02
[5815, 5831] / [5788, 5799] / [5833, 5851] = 0.01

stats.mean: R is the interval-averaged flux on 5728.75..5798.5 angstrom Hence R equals 30.7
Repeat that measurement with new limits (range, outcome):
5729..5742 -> 31.7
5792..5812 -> 31.4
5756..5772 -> 30.6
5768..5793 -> 30.6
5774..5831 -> 31.1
